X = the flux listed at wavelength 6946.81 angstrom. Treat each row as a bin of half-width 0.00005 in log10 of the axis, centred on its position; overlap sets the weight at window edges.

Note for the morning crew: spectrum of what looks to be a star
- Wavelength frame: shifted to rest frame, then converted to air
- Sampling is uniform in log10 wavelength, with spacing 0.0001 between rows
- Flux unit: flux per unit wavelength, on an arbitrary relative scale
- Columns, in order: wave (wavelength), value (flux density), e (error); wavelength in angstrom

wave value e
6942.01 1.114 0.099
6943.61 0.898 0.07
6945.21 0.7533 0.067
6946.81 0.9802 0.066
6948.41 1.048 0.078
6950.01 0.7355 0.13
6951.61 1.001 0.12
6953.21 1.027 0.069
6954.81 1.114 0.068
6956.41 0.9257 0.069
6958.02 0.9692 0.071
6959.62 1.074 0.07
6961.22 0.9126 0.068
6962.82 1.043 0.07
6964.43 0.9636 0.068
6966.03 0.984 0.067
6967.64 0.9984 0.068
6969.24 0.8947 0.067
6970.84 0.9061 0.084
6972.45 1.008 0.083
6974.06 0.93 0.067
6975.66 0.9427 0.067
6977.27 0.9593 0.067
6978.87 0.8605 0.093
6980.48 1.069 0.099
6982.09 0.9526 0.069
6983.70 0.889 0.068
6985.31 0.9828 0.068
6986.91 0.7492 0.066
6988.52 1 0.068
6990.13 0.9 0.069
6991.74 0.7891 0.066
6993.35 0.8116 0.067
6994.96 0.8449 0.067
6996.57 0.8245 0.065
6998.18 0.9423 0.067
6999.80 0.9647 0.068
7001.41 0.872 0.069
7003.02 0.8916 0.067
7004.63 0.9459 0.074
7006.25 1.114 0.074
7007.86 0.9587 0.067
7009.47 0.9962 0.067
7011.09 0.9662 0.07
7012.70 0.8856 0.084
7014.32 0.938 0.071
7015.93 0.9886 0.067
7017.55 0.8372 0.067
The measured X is 0.9802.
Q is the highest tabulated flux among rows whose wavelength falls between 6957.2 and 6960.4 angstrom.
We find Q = 1.074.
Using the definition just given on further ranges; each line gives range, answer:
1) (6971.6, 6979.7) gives 1.008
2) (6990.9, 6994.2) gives 0.8116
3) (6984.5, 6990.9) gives 1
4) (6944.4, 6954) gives 1.048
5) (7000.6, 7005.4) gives 0.9459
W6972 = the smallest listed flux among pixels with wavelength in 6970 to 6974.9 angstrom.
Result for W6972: 0.9061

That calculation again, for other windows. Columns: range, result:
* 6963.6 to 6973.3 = 0.8947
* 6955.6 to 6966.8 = 0.9126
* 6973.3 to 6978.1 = 0.93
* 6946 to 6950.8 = 0.7355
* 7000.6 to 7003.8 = 0.872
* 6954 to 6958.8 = 0.9257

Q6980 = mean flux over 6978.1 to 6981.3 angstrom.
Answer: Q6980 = 0.964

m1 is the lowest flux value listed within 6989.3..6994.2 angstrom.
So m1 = 0.7891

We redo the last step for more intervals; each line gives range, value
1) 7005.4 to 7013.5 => 0.8856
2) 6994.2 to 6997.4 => 0.8245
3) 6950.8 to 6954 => 1.001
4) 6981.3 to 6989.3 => 0.7492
